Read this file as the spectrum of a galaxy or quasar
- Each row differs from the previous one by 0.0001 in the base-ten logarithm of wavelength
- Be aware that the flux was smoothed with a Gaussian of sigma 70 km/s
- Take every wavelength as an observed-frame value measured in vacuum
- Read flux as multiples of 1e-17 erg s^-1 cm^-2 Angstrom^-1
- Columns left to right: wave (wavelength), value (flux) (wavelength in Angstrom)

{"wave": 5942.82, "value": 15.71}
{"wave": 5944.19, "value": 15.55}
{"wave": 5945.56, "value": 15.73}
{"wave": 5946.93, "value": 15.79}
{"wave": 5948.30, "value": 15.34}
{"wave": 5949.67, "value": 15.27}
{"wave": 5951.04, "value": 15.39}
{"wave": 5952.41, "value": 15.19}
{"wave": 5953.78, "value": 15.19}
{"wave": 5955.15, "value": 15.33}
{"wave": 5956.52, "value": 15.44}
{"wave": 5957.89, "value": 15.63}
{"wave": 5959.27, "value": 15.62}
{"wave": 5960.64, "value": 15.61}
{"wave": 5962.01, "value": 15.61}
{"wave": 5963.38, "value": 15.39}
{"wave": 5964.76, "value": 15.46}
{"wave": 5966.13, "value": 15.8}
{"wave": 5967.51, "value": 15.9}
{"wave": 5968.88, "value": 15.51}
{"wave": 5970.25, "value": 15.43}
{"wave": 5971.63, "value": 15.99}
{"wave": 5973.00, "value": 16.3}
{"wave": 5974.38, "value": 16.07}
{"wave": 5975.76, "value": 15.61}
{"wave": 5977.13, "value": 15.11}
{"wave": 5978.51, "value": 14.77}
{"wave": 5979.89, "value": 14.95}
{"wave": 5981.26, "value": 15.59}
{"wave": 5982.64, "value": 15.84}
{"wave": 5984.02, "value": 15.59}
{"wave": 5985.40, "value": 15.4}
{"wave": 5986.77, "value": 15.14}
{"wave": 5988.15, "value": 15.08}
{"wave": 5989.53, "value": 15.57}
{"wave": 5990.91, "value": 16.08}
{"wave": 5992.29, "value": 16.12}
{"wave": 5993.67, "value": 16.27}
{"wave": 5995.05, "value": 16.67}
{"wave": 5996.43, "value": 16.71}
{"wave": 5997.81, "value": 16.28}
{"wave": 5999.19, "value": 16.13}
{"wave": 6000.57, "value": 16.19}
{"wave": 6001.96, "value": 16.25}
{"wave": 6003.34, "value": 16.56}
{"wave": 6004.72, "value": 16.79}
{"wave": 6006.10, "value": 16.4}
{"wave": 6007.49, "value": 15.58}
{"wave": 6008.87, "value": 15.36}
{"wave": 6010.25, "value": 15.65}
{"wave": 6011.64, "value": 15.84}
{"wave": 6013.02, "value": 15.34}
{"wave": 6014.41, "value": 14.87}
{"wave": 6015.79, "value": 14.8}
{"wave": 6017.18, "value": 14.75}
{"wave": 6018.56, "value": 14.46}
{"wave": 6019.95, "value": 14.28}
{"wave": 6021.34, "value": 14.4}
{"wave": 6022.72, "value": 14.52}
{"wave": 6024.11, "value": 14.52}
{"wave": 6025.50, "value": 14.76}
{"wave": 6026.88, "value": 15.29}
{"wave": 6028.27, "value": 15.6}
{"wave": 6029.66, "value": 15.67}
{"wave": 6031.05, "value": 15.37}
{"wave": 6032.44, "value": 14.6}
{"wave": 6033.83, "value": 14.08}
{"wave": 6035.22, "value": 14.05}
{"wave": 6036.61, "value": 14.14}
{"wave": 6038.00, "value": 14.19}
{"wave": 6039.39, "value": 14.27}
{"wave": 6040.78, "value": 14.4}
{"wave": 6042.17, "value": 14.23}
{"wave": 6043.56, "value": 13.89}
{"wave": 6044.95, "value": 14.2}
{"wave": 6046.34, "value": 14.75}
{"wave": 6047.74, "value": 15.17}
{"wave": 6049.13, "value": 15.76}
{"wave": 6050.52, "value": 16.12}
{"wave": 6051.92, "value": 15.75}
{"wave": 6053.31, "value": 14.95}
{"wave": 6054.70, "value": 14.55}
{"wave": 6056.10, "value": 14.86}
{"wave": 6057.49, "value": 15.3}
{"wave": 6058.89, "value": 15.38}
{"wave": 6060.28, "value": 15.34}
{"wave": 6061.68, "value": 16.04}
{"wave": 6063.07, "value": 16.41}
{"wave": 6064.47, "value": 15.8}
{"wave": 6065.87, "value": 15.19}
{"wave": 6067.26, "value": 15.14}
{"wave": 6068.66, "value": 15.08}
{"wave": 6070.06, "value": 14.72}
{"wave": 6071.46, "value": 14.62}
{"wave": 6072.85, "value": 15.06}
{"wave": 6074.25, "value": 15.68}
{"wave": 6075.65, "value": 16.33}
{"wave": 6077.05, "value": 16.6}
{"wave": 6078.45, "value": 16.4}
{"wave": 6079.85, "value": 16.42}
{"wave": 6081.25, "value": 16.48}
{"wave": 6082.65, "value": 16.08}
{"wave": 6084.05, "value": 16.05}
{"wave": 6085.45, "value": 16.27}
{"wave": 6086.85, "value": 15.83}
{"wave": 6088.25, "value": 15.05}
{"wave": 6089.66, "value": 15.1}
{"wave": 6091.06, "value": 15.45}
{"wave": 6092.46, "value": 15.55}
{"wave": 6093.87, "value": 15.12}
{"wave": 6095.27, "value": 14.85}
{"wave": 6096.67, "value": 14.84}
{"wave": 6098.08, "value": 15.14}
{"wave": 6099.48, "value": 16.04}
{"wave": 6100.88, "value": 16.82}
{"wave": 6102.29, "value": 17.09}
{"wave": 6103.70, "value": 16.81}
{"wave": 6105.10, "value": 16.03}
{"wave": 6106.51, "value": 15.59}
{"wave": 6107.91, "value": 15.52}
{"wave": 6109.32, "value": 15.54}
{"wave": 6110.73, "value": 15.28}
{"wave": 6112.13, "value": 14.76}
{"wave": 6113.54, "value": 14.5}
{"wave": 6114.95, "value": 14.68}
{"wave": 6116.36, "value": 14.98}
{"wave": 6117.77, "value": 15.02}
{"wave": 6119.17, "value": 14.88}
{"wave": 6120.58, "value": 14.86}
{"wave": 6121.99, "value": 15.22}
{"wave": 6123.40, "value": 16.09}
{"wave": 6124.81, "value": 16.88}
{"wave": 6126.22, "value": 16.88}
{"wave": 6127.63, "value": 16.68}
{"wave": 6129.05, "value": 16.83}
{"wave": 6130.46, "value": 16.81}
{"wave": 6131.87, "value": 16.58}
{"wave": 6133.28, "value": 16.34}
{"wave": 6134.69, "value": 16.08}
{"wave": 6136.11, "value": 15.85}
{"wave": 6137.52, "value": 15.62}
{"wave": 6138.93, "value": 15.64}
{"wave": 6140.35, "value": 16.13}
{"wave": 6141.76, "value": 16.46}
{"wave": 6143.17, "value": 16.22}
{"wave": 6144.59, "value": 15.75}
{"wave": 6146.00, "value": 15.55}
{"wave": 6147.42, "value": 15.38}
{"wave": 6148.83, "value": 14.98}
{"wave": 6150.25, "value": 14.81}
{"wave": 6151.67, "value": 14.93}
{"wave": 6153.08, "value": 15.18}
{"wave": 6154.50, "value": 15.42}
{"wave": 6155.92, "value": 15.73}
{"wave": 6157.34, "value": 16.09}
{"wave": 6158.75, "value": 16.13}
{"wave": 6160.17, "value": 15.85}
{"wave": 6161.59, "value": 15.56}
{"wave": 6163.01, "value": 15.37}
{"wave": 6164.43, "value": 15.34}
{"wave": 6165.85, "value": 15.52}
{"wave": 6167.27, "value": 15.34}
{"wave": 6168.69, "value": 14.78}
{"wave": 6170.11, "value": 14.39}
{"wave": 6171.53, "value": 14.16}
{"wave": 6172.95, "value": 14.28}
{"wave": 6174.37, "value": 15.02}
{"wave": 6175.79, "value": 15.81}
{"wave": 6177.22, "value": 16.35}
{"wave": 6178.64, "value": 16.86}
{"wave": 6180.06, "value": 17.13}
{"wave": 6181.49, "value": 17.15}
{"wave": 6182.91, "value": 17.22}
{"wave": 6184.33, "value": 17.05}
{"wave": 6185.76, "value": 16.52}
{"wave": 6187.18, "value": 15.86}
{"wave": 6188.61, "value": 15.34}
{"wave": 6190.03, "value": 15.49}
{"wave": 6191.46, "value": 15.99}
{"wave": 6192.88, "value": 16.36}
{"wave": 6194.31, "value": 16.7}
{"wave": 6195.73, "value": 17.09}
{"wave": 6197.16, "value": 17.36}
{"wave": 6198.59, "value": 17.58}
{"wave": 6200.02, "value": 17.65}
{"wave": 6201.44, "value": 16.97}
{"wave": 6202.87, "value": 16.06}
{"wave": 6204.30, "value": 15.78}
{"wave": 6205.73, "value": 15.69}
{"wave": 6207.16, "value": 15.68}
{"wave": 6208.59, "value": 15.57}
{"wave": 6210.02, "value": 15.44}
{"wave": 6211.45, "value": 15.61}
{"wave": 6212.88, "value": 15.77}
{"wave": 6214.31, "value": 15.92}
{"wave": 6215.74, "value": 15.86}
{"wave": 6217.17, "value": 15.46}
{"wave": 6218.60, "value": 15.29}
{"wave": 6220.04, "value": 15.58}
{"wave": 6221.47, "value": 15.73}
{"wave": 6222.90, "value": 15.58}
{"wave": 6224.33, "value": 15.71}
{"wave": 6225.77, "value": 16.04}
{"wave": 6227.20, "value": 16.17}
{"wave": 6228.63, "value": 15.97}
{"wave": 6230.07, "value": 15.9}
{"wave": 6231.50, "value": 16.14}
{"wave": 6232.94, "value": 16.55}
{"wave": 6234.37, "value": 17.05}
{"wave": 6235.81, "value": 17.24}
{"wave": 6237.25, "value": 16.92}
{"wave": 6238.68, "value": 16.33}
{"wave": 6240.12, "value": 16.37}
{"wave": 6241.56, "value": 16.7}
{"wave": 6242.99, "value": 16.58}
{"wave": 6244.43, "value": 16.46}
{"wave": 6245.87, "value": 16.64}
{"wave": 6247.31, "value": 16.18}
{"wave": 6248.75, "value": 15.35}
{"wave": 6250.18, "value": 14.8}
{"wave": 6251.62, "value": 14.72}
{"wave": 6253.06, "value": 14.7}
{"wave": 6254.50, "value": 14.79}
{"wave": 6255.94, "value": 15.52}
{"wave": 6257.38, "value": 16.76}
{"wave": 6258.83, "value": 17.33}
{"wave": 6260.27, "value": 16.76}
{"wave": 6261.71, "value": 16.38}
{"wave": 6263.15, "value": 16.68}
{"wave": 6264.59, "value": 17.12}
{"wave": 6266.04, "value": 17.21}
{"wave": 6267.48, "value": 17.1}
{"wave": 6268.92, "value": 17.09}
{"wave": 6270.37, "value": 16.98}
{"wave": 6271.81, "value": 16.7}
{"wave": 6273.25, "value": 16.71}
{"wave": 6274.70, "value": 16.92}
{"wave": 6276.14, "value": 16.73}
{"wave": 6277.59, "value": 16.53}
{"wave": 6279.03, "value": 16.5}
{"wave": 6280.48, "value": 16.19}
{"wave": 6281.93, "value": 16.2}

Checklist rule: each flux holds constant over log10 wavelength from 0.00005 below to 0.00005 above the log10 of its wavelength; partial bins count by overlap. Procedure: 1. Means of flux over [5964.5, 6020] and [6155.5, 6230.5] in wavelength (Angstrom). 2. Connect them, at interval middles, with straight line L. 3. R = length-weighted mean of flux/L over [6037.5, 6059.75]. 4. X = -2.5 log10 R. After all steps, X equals 0.063 mag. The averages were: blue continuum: 15.7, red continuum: 15.9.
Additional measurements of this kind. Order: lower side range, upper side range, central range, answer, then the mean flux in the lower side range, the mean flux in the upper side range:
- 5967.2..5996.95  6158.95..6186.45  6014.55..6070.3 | 0.06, 15.7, 15.8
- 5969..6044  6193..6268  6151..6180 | 0.03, 15.3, 16.2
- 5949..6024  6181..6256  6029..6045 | 0.09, 15.6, 16.1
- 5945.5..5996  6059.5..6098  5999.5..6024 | 0.01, 15.6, 15.6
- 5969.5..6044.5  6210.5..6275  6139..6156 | 0.02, 15.3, 16.2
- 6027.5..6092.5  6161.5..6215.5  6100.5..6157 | -0.01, 15.3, 16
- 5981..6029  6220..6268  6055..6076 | 0.03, 15.6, 16.2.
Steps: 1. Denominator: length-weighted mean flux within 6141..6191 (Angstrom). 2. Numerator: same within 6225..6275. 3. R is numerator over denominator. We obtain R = 1.0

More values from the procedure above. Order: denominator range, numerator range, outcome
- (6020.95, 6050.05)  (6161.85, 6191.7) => 1.07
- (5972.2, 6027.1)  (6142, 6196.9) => 1.01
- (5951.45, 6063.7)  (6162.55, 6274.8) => 1.05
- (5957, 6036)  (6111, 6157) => 1.01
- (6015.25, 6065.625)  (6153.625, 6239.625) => 1.07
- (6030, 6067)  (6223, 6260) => 1.08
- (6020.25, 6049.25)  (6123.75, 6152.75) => 1.09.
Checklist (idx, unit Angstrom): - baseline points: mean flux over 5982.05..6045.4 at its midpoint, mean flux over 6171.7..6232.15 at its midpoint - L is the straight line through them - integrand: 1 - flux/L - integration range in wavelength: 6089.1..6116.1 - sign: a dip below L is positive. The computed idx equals 0.3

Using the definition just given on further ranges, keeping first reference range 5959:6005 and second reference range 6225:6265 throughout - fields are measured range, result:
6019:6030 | 0.7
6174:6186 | -0.4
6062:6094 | 0.5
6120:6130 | -0.1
